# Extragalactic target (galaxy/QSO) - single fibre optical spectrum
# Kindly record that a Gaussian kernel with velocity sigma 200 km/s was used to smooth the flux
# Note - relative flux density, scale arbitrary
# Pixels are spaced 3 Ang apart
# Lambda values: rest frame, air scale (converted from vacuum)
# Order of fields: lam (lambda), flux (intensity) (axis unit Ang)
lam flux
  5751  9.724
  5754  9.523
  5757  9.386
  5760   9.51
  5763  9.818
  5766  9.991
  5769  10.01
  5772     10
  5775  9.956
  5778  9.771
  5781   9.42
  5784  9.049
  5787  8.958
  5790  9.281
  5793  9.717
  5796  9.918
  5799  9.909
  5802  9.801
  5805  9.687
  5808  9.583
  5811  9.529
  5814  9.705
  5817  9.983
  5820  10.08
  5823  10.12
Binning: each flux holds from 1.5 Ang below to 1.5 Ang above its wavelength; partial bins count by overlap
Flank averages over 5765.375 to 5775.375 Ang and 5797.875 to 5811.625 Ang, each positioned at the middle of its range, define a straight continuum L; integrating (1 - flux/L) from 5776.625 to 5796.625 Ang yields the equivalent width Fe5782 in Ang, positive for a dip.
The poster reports 0.9 Ang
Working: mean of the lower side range 9.99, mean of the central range 9.42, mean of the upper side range 9.71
